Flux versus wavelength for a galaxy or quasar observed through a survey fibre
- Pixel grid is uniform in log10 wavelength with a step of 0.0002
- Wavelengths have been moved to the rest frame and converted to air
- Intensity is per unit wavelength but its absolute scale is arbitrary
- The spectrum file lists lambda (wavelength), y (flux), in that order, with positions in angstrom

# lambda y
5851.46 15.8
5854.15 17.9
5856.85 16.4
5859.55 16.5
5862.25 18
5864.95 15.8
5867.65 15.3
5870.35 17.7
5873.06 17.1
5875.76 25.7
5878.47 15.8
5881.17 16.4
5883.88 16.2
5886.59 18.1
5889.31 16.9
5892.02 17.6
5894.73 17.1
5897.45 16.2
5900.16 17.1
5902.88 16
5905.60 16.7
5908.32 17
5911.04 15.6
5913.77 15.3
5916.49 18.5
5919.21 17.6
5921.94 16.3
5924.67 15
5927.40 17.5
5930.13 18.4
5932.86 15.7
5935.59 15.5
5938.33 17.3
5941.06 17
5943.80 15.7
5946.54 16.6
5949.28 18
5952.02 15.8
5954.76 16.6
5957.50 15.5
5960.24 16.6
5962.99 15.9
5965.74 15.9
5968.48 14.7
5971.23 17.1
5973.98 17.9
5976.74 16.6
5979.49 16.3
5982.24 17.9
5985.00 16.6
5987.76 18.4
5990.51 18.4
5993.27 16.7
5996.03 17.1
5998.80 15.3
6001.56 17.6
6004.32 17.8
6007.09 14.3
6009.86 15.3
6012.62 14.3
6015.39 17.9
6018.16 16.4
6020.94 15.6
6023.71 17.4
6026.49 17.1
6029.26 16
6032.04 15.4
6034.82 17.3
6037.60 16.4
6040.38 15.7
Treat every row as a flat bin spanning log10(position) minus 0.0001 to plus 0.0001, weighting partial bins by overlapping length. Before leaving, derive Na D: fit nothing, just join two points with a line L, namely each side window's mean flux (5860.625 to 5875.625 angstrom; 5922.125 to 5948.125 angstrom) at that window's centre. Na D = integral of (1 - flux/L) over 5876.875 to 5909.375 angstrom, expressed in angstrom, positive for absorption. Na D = 0.59 angstrom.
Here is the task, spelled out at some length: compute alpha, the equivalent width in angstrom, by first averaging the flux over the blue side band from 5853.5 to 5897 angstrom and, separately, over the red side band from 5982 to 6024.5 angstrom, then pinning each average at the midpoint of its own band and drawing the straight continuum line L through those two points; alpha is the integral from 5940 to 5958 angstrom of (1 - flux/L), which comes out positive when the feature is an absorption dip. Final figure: 0.5 angstrom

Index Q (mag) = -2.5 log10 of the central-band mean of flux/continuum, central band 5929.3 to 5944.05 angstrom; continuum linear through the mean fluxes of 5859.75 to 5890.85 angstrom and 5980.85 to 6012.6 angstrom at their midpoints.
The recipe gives 0.03 mag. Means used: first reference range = 17.5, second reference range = 16.7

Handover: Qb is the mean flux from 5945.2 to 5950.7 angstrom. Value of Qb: 17.3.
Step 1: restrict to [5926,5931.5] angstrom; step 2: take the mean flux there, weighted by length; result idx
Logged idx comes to 17.9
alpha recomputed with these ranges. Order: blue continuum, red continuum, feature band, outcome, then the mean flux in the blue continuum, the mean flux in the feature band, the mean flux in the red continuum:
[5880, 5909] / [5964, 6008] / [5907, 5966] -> 1.1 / 16.8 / 16.5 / 16.8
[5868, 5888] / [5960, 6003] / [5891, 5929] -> 2.0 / 18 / 16.7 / 16.8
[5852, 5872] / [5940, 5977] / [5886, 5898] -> -0.4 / 16.8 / 17.2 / 16.4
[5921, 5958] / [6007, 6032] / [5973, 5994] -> -1.4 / 16.5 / 17.4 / 16.1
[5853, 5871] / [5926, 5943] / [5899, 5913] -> 0.3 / 16.8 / 16.4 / 16.9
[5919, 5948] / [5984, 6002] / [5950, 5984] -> 0.9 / 16.6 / 16.4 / 17.1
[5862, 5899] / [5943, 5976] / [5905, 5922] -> 0.2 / 17.4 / 16.7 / 16.4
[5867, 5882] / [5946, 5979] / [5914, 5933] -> 0.2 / 18.2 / 17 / 16.4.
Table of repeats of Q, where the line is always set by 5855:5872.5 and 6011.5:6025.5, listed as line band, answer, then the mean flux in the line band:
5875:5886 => -0.092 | 18.1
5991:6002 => -0.021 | 16.7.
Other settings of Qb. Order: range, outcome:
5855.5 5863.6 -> 17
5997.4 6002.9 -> 16.4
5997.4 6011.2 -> 16.1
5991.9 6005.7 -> 16.9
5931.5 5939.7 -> 16.2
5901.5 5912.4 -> 16.3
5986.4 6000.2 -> 17.2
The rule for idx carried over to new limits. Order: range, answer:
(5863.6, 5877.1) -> 18.3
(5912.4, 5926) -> 16.5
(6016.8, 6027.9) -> 16.6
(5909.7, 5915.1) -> 15.4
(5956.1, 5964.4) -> 16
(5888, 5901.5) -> 17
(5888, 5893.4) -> 17.3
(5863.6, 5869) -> 15.6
